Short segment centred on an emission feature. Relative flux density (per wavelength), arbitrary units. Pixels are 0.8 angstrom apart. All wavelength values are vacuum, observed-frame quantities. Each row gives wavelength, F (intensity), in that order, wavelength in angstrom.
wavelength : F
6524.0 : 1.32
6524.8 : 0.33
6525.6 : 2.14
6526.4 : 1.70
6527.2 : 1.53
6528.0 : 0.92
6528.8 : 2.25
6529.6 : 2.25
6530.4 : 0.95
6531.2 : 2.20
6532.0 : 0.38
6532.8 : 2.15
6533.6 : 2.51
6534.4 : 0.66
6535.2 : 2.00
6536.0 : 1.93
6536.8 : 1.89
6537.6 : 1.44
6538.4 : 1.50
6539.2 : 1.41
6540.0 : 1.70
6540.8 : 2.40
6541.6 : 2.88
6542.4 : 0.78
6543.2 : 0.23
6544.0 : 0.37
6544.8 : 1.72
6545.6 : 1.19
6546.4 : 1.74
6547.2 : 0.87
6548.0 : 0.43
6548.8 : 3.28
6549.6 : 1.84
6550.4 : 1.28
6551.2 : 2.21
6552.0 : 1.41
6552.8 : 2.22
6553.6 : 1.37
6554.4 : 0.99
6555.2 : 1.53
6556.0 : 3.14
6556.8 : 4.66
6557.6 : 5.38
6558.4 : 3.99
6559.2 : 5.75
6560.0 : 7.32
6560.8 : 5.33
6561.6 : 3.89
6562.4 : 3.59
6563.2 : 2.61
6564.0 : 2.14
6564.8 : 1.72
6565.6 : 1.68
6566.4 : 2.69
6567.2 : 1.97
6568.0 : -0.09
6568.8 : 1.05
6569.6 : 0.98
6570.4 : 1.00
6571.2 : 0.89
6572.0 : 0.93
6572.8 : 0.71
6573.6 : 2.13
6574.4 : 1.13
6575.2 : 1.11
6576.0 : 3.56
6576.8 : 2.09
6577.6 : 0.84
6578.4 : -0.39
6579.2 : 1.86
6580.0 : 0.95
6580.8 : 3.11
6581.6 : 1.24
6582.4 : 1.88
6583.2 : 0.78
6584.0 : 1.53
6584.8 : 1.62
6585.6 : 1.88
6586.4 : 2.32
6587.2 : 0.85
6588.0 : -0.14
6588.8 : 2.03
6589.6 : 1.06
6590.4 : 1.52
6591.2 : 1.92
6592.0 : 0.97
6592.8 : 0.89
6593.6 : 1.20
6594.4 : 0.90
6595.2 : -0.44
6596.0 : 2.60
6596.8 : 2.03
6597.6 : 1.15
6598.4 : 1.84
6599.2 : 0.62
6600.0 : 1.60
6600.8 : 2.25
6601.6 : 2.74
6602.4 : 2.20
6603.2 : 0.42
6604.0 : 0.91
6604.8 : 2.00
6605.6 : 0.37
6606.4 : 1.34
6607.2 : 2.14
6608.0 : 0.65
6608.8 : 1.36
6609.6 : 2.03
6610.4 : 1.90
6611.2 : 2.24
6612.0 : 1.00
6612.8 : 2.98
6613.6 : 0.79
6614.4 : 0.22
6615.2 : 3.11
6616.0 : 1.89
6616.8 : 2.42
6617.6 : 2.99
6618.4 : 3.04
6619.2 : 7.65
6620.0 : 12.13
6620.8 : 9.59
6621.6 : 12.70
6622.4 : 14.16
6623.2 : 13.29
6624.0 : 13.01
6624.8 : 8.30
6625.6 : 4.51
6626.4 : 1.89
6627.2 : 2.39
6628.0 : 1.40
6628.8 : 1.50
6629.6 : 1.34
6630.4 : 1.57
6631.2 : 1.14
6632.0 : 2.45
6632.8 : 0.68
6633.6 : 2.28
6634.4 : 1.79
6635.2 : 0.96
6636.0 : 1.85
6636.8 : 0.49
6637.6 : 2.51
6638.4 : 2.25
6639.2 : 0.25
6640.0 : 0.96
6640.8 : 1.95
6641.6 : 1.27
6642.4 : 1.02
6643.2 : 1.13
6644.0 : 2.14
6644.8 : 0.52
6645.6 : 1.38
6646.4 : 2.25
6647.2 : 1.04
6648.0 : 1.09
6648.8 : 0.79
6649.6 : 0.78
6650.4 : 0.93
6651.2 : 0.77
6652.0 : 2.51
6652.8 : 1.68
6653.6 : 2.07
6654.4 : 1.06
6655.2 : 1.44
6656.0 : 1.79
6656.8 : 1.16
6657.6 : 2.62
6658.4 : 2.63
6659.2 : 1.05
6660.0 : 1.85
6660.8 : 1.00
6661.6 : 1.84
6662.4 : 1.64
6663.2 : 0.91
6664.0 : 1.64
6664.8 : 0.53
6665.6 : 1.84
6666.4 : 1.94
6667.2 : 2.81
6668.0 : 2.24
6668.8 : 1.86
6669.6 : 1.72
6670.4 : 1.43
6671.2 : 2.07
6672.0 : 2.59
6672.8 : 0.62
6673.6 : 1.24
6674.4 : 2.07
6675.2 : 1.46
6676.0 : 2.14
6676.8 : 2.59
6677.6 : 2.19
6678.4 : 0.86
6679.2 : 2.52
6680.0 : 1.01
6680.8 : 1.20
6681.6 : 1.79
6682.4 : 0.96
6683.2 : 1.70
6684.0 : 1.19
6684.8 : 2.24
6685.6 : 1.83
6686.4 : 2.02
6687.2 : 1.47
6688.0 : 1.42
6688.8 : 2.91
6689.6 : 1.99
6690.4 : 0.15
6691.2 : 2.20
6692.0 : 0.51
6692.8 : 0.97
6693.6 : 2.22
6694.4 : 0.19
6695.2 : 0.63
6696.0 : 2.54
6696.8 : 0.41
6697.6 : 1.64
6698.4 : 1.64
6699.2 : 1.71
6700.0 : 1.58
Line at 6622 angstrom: [O III]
